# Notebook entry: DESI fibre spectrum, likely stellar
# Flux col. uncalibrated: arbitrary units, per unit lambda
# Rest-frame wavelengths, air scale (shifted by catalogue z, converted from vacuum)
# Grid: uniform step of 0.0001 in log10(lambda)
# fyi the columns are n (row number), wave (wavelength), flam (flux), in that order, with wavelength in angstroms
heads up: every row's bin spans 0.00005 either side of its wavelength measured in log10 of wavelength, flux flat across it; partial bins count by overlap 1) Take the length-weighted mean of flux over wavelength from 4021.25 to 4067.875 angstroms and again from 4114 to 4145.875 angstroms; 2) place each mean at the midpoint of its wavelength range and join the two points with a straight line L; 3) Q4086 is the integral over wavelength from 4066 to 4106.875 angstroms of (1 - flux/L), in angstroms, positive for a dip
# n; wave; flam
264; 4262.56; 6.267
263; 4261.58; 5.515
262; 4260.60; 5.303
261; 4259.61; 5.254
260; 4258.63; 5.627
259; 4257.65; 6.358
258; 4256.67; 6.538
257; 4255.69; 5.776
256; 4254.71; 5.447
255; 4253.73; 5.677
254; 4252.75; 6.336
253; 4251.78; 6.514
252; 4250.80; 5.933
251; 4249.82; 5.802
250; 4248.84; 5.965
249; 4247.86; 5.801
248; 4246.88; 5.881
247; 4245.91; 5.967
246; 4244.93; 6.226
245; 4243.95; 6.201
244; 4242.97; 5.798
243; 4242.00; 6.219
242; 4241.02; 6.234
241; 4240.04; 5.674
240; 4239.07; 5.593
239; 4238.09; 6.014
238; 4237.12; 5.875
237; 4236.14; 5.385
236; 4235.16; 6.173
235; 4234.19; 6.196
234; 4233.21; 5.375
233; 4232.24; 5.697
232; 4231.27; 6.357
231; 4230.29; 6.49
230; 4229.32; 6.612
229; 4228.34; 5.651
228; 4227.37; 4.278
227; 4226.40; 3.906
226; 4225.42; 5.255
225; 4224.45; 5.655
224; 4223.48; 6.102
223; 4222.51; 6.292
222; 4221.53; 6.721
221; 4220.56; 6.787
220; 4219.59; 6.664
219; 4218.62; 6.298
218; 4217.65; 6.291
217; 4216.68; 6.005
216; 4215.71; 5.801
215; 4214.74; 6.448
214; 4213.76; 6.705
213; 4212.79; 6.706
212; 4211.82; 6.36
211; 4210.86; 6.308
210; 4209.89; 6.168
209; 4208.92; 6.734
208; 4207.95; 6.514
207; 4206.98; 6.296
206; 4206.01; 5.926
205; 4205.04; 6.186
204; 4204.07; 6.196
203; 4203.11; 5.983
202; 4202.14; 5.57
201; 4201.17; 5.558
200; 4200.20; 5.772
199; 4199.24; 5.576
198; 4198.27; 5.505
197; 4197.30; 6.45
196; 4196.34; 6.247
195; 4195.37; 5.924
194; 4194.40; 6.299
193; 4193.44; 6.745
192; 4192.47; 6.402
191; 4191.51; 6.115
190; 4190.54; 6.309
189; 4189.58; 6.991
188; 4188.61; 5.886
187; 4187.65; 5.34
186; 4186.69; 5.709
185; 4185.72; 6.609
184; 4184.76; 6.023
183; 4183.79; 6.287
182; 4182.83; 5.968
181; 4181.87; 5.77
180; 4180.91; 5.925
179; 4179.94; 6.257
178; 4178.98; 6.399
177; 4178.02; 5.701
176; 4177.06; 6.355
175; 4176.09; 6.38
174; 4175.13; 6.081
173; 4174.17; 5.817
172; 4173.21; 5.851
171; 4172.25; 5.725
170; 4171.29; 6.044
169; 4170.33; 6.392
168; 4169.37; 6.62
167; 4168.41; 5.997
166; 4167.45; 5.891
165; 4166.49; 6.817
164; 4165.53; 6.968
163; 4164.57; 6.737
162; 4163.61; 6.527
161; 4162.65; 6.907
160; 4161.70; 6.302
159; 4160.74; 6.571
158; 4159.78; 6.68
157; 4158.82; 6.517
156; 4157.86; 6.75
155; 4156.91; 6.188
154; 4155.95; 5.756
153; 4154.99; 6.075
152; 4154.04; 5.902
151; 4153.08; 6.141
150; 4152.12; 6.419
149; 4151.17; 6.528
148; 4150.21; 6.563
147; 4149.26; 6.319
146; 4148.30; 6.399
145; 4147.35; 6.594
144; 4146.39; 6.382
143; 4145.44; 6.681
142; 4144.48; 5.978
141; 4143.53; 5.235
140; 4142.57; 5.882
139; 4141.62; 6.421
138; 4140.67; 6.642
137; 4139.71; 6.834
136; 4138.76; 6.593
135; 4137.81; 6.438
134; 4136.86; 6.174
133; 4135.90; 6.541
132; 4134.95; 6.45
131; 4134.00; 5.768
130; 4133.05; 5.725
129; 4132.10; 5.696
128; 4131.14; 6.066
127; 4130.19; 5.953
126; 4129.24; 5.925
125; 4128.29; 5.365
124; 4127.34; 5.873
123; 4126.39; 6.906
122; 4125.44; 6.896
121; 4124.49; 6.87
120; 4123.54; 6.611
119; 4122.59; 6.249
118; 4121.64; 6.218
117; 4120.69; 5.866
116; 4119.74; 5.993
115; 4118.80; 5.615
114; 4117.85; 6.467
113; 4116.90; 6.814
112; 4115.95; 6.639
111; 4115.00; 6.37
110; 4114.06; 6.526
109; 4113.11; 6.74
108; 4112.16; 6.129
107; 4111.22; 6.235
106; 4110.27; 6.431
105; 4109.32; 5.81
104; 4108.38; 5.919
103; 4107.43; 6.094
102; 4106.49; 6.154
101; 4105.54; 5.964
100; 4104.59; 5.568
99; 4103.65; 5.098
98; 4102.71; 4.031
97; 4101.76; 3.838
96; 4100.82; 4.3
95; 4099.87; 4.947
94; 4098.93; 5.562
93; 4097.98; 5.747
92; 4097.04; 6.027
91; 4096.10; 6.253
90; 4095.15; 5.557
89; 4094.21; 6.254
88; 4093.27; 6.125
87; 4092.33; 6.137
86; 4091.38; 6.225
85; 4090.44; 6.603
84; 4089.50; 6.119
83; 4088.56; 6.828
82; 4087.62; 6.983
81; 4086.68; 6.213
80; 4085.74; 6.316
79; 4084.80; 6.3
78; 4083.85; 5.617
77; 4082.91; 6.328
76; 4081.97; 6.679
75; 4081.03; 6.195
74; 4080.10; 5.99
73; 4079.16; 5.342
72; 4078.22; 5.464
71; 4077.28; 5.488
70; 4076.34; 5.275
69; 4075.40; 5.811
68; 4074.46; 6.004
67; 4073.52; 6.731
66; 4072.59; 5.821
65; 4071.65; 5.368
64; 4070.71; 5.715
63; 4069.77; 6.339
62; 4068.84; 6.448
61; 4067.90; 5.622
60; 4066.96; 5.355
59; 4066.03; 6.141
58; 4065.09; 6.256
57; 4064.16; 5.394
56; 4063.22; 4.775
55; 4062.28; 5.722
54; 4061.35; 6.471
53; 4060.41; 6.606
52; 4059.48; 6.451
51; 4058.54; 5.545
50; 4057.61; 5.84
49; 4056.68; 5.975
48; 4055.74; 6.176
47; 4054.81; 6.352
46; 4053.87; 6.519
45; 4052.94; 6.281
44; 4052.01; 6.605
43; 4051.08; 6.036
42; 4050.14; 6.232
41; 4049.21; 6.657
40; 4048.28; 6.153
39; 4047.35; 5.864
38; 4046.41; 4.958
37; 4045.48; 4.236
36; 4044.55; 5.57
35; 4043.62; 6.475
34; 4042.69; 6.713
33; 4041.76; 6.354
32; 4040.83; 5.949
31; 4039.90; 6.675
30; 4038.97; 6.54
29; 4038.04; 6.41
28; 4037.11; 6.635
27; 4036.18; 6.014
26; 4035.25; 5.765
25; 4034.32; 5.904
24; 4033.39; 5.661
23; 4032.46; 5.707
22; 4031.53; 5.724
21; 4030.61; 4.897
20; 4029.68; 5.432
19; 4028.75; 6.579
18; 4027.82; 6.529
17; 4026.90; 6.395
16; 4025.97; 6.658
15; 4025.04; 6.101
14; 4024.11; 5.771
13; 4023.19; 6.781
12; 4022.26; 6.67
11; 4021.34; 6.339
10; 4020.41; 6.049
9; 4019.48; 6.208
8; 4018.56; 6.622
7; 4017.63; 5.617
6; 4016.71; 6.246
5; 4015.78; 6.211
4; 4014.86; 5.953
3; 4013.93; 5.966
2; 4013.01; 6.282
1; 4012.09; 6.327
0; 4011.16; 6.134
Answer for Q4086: 2.1 angstroms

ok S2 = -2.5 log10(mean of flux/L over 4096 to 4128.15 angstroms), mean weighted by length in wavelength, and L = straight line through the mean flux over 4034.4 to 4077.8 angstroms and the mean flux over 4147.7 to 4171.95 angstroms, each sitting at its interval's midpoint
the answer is 0.05 mag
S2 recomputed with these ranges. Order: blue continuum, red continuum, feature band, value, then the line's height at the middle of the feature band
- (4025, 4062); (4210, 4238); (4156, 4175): -0.06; 6.04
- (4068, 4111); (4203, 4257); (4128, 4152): -0.05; 5.93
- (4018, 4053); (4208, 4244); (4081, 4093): -0.05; 6.09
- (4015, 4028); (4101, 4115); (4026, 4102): 0.01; 6.02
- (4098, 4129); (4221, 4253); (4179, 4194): -0.05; 5.91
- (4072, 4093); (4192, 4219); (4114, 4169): -0.03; 6.14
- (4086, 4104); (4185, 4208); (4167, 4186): -0.02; 6.01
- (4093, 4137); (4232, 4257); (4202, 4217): -0.06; 5.94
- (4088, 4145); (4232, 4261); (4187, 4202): -0.02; 5.95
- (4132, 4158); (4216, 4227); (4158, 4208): -0.01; 6.12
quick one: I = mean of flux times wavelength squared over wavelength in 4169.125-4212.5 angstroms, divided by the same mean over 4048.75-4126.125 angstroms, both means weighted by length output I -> 1.1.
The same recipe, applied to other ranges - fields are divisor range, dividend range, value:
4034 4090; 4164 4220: 1.09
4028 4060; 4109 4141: 1.08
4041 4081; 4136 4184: 1.11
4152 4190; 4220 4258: 0.98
